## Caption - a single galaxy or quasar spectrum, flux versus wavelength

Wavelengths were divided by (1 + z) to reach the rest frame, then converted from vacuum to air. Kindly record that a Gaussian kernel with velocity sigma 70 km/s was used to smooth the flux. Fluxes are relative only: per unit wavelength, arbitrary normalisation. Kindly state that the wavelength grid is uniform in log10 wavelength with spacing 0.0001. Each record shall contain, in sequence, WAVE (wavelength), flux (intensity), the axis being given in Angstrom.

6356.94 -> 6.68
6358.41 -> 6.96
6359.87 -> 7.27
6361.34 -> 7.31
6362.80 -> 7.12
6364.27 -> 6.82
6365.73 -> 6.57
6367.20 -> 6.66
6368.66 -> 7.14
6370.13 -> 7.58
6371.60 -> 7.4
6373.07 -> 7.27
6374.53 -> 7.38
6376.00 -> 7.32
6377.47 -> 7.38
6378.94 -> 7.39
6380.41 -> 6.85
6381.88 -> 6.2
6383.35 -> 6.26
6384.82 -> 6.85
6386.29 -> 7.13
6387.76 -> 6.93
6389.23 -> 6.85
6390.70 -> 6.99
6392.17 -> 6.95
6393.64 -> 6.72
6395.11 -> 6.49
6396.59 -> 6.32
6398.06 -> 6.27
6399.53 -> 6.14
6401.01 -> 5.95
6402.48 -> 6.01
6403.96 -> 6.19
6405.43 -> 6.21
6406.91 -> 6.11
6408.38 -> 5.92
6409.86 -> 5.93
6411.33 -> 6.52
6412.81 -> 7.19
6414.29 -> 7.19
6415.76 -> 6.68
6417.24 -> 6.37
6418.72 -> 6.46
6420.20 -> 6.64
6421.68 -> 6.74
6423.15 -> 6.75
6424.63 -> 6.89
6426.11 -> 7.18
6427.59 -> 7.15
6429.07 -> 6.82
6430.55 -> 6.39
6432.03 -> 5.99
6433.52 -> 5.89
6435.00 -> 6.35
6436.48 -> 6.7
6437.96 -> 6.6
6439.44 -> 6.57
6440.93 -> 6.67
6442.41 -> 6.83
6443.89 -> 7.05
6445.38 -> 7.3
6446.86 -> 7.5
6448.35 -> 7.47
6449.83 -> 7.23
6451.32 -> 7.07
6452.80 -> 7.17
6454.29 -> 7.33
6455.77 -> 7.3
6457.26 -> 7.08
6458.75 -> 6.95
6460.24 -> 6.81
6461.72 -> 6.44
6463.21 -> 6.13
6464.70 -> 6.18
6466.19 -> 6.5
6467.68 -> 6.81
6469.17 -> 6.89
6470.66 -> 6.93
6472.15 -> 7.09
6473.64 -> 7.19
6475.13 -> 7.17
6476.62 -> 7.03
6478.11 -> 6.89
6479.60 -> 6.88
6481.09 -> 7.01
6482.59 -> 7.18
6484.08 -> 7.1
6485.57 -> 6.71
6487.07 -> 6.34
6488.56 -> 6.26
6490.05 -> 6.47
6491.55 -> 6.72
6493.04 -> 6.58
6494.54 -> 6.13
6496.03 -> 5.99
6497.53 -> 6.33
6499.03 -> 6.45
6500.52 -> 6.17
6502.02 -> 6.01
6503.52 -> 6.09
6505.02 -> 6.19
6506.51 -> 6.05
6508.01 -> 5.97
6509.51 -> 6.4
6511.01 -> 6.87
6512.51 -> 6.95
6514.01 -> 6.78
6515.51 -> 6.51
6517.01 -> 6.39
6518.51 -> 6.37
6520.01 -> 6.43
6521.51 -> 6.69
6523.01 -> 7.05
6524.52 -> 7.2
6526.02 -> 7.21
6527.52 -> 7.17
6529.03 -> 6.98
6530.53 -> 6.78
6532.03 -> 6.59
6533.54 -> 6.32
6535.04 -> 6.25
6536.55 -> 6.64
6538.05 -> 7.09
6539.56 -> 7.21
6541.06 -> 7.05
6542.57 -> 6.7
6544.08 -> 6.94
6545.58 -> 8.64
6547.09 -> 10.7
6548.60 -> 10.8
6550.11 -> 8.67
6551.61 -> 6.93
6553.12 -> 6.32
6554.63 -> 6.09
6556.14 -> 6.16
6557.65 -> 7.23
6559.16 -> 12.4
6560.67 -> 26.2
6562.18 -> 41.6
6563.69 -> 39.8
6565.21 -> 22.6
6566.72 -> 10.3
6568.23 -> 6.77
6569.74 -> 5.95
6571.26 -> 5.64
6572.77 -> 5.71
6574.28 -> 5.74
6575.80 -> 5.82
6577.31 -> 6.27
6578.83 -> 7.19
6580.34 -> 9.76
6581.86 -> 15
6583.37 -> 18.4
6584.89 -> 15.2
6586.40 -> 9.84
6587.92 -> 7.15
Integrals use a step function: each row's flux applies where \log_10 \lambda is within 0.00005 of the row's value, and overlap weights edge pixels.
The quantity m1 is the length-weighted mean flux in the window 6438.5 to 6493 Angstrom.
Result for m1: 6.89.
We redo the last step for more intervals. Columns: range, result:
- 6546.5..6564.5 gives 15.3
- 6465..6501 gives 6.7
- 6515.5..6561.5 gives 8.01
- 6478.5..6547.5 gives 6.73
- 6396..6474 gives 6.68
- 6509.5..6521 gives 6.6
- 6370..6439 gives 6.66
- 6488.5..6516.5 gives 6.37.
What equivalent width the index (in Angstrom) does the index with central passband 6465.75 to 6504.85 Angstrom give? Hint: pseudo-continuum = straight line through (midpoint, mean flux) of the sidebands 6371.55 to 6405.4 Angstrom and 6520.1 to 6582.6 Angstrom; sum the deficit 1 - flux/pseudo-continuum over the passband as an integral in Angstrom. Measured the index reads 8.92 Angstrom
